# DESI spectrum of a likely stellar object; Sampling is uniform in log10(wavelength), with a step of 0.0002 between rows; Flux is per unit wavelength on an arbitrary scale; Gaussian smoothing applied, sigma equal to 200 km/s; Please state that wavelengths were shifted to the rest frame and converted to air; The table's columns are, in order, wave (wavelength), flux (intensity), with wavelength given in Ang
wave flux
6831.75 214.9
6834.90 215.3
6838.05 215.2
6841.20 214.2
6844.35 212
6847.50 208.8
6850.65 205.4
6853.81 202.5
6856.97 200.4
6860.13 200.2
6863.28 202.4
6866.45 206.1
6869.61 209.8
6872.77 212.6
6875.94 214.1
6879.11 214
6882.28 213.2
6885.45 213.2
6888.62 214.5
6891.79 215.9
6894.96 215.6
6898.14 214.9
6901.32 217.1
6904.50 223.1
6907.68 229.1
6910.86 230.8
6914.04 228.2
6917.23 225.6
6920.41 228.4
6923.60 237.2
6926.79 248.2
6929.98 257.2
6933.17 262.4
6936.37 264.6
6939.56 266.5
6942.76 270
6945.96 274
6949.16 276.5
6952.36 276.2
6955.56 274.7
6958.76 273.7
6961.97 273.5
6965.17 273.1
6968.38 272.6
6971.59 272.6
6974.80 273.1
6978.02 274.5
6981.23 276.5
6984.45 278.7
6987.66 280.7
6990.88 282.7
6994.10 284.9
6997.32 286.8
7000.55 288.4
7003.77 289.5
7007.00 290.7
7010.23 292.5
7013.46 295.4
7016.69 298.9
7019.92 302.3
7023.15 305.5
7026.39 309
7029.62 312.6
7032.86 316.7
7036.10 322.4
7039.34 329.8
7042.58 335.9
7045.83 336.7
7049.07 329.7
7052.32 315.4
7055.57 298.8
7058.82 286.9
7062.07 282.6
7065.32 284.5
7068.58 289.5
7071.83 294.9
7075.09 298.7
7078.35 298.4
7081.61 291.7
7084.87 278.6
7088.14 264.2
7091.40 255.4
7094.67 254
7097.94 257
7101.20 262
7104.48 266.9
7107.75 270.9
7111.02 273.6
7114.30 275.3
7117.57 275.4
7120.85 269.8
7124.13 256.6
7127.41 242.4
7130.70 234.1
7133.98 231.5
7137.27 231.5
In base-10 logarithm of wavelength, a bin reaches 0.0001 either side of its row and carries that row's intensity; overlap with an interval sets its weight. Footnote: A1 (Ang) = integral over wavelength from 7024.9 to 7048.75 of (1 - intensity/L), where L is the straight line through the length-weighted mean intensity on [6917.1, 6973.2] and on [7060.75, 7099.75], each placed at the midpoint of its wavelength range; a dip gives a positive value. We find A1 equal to -4.32 Ang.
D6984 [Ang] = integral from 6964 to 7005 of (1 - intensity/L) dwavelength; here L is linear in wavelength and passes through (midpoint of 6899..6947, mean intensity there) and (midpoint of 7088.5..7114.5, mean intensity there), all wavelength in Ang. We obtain -4.8 Ang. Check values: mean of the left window 243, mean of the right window 264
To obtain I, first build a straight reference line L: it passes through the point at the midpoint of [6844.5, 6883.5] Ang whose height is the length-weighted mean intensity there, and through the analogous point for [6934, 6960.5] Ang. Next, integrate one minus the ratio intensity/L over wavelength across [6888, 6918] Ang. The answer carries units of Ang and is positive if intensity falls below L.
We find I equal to 2.0 Ang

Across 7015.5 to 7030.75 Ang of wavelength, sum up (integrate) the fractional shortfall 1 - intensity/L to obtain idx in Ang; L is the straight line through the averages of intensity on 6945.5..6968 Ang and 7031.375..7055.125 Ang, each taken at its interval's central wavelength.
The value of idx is 0.4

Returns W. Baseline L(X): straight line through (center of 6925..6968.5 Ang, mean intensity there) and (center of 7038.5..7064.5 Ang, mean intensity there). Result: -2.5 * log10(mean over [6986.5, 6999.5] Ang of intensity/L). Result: 0.02 mag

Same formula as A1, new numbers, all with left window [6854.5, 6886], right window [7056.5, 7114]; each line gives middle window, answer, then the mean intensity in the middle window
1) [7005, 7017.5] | -2.0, 294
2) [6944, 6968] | -3.9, 274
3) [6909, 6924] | -0.4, 230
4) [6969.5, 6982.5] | -1.7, 274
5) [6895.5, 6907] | 0.0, 219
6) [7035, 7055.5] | -4.8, 326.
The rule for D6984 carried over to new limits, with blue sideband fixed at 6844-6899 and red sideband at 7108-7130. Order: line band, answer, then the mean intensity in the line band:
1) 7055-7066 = -1.6 Ang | 288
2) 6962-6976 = -2.5 Ang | 273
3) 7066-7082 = -2.5 Ang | 294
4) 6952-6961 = -1.8 Ang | 275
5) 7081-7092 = -0.6 Ang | 272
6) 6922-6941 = -2.8 Ang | 256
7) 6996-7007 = -2.3 Ang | 288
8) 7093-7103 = 0.1 Ang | 258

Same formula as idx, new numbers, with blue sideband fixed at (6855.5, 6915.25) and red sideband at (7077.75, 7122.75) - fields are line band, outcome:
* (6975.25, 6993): -2.8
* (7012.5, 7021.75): -1.9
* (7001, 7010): -1.6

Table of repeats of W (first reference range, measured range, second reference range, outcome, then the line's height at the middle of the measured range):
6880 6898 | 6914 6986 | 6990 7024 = -0.039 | 255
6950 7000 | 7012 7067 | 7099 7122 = -0.133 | 274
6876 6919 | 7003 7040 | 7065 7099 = -0.176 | 259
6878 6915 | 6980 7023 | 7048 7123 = -0.142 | 253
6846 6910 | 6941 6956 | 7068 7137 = -0.193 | 229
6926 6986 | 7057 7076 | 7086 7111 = -0.098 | 264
